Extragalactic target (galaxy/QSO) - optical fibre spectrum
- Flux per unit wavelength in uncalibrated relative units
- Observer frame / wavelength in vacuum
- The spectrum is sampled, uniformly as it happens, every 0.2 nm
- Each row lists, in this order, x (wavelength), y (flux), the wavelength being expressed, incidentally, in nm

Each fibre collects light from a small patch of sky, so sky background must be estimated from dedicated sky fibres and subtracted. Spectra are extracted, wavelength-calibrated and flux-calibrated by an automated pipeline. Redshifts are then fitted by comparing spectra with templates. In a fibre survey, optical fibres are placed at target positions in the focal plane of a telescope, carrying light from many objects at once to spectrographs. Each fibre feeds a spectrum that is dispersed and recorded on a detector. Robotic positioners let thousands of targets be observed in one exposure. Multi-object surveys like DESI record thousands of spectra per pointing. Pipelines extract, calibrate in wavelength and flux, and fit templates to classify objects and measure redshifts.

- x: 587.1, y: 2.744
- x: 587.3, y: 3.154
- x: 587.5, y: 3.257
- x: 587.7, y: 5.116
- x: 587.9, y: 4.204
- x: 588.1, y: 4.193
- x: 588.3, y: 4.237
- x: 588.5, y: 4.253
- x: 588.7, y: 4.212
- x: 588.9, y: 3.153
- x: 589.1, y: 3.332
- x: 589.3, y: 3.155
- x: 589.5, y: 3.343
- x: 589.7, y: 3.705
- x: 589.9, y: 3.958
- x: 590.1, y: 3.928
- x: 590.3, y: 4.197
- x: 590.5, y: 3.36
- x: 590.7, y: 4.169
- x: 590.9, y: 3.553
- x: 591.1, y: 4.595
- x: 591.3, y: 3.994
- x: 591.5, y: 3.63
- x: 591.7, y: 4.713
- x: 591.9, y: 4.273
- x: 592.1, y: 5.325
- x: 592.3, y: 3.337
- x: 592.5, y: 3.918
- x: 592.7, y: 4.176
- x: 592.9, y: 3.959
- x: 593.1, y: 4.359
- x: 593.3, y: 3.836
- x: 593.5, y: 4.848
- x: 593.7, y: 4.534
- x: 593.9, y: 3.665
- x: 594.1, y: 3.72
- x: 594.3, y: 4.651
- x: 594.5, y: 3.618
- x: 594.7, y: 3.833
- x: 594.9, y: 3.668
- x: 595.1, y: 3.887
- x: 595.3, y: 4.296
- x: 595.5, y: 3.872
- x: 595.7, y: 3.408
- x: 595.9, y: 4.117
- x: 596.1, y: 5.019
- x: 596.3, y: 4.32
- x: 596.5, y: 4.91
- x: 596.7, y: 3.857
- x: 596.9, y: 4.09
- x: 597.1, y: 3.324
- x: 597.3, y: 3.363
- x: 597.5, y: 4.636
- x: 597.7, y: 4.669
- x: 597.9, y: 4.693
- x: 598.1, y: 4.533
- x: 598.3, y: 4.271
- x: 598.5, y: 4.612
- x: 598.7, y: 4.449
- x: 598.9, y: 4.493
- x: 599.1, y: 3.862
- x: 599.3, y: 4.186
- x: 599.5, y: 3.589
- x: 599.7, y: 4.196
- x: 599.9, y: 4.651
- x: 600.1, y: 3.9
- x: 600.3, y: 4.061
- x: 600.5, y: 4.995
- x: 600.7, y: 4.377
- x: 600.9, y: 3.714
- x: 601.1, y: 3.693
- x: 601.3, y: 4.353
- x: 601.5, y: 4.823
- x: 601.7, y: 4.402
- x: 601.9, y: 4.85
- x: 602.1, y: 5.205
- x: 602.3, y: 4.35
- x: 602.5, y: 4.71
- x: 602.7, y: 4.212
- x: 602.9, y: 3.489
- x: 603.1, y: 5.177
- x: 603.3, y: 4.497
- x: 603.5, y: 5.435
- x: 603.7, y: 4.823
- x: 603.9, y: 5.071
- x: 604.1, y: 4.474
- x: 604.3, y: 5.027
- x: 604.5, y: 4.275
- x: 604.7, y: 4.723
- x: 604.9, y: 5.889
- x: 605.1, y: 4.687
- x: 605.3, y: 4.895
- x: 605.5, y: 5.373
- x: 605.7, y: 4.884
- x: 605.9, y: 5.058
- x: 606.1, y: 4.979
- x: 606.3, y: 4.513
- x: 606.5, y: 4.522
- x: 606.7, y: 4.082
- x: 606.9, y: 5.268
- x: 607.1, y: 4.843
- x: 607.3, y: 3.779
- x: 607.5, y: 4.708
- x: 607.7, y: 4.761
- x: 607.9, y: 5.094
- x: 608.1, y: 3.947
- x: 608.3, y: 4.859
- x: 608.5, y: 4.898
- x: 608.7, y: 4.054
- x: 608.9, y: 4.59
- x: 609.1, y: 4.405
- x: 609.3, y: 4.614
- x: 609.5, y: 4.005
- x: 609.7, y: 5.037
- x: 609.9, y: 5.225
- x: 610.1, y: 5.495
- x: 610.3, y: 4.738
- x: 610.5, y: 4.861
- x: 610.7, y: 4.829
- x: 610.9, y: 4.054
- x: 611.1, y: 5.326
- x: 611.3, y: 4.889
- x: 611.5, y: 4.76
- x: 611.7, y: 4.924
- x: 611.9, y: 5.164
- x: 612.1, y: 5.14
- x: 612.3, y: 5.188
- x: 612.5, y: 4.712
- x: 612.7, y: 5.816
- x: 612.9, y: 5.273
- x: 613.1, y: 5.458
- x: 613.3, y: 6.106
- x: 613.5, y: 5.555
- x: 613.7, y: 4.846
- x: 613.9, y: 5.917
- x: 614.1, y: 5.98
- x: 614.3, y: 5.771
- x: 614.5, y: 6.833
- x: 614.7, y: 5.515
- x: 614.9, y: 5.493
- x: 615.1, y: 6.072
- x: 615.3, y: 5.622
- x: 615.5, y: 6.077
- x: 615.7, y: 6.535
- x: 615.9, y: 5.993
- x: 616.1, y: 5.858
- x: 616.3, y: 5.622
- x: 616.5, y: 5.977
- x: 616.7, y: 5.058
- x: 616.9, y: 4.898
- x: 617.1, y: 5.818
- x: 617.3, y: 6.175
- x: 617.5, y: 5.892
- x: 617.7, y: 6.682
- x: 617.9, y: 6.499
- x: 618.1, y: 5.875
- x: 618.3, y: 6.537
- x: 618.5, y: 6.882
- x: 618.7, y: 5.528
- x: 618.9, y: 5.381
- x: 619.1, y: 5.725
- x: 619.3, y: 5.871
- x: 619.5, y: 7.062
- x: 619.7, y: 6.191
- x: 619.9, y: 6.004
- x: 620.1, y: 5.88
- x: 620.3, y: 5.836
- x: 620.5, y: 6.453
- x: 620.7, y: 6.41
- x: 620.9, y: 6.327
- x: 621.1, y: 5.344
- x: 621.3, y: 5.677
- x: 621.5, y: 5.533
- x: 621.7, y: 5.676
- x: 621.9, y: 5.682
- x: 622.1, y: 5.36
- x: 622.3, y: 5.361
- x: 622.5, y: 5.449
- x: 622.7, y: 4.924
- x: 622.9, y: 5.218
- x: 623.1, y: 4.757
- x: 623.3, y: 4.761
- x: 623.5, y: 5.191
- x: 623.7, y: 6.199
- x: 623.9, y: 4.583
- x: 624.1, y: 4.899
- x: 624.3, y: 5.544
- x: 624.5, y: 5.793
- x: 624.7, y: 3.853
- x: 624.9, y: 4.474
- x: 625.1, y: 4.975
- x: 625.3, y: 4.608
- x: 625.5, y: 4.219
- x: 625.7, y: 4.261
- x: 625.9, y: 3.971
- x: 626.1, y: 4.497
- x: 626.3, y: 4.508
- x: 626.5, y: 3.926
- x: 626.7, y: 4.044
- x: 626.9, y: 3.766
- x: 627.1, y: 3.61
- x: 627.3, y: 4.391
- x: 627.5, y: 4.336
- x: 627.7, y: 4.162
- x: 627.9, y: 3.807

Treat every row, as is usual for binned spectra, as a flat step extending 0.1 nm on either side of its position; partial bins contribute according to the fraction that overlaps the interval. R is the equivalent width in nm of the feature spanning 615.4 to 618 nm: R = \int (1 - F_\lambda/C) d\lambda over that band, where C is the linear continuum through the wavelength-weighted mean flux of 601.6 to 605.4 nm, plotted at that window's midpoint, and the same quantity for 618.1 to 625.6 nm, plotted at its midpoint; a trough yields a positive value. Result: -0.306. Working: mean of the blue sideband 4.75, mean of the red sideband 5.52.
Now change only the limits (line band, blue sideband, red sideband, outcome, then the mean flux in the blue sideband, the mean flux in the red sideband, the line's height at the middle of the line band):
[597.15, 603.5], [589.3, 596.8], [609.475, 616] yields 0.26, 4.06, 5.39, 4.55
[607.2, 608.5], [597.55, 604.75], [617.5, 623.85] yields 0.10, 4.47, 5.81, 4.93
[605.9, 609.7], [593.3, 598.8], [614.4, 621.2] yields 0.43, 4.17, 6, 5.16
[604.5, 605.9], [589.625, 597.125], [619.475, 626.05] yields -0.13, 4.08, 5.32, 4.58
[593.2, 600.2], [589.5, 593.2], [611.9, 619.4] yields 0.42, 4.04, 5.78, 4.43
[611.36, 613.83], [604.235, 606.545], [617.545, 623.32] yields 0.05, 4.91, 5.84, 5.35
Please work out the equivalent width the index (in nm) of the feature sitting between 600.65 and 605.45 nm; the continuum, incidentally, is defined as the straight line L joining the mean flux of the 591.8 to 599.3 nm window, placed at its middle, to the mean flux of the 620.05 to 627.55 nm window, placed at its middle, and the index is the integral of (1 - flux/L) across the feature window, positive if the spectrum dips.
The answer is -0.27 nm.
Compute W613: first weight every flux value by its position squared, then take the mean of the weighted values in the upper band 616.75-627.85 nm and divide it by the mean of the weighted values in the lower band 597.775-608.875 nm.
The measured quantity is 1.2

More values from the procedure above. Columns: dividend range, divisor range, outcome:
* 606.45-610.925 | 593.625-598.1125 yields 1.18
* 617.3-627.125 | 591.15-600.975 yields 1.40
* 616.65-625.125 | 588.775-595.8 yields 1.57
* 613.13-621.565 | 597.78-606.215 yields 1.36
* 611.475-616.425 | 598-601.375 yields 1.39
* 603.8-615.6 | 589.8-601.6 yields 1.27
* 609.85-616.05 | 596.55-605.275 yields 1.27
